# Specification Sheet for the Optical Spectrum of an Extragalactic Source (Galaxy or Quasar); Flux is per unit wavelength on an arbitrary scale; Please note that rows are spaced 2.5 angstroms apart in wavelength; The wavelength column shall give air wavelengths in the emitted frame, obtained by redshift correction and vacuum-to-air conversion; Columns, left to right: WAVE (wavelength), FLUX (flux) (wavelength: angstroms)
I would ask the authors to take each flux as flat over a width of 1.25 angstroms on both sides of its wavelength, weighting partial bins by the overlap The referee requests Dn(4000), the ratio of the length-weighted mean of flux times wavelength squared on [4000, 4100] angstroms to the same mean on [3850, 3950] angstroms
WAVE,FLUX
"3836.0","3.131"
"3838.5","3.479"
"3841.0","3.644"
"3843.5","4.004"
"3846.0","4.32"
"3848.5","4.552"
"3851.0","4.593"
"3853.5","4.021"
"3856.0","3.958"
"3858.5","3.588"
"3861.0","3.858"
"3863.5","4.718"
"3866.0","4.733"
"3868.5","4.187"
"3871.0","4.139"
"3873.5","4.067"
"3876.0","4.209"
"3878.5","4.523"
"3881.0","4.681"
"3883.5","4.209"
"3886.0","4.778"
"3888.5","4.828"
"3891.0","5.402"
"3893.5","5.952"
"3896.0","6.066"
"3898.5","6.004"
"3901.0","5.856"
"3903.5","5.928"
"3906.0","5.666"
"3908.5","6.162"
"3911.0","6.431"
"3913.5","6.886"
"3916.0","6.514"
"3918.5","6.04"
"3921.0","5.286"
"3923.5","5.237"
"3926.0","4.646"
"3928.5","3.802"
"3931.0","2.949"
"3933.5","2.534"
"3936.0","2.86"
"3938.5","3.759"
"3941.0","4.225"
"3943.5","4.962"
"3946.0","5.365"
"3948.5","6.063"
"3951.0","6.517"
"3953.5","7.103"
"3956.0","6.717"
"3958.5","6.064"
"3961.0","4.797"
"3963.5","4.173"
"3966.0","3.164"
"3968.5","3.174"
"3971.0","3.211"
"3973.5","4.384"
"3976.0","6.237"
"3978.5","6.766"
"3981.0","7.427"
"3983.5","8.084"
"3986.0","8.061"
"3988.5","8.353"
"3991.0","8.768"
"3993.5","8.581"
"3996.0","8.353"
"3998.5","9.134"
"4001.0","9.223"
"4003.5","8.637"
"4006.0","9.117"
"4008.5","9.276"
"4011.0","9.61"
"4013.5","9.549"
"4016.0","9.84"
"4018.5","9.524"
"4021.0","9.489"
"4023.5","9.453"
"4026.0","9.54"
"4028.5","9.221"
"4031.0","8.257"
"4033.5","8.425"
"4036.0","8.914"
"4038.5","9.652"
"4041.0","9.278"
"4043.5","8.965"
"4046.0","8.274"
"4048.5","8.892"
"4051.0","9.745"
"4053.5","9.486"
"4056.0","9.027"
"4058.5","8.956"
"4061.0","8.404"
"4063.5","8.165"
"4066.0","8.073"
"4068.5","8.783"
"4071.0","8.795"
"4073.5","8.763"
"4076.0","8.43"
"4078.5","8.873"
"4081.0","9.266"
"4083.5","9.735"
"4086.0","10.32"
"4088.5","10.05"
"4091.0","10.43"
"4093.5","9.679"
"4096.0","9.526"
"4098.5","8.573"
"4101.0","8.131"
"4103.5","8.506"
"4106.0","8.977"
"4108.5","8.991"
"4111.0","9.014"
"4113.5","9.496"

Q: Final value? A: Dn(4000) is 2.0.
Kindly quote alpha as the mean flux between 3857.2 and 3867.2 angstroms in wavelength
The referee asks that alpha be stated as 4.22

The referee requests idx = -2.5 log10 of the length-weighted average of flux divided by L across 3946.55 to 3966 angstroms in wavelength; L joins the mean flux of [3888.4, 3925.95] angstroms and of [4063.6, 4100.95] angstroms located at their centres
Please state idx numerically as 0.18 mag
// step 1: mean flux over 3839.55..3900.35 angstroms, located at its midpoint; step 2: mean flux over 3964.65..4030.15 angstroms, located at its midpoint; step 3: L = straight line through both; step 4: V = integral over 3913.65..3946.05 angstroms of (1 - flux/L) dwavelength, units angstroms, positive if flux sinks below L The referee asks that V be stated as 8.3 angstroms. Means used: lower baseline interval 4.55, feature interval 4.52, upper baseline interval 7.93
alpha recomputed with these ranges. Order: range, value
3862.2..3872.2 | 4.44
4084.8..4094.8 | 10.1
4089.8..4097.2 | 9.88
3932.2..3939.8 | 3.06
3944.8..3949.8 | 5.73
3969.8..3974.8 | 3.83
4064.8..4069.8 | 8.44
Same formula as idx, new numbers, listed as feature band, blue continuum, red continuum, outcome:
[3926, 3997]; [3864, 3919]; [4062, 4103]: 0.21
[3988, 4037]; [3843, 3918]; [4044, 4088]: -0.16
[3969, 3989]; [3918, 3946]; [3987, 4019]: 0.18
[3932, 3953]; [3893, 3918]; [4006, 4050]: 0.47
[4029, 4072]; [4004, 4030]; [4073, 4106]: 0.06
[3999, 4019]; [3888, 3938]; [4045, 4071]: -0.22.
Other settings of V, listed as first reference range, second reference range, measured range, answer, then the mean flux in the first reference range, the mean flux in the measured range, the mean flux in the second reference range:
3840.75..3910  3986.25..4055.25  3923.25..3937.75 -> 6.4 angstroms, 4.76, 3.57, 9.08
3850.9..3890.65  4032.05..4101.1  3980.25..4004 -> -3.9 angstroms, 4.33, 8.48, 9.07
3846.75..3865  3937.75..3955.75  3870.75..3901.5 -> -2.1 angstroms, 4.2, 4.98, 5.55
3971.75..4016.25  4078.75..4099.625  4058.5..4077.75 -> 1.7 angstroms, 8.21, 8.53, 9.66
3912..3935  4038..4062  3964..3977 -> 4.9 angstroms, 4.87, 4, 9.06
